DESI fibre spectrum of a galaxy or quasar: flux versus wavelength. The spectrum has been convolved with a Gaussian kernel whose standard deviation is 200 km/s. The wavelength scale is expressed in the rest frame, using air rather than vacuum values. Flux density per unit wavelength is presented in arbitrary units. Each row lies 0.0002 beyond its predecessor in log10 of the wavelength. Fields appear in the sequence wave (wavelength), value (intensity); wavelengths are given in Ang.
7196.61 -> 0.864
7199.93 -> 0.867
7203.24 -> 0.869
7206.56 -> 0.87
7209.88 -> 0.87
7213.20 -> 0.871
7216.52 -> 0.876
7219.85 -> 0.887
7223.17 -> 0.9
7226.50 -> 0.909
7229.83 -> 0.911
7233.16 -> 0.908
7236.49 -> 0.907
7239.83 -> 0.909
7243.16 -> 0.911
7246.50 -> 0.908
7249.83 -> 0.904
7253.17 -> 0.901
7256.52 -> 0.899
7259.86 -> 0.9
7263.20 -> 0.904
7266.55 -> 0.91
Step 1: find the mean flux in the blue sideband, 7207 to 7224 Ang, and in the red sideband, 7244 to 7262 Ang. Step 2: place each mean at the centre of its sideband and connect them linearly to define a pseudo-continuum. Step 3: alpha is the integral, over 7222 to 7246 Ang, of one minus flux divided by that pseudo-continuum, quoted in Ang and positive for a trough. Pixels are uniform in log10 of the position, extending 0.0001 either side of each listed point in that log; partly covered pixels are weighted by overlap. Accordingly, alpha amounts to -0.5 Ang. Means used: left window 0.879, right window 0.903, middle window 0.908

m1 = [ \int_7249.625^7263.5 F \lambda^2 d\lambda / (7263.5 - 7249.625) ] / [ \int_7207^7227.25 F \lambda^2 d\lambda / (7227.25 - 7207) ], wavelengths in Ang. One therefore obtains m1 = 1.03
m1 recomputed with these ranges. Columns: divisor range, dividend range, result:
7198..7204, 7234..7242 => 1.06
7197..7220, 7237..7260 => 1.05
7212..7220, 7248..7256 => 1.04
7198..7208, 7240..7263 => 1.06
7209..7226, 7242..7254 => 1.03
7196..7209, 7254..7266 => 1.06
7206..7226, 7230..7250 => 1.04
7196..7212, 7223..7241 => 1.05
